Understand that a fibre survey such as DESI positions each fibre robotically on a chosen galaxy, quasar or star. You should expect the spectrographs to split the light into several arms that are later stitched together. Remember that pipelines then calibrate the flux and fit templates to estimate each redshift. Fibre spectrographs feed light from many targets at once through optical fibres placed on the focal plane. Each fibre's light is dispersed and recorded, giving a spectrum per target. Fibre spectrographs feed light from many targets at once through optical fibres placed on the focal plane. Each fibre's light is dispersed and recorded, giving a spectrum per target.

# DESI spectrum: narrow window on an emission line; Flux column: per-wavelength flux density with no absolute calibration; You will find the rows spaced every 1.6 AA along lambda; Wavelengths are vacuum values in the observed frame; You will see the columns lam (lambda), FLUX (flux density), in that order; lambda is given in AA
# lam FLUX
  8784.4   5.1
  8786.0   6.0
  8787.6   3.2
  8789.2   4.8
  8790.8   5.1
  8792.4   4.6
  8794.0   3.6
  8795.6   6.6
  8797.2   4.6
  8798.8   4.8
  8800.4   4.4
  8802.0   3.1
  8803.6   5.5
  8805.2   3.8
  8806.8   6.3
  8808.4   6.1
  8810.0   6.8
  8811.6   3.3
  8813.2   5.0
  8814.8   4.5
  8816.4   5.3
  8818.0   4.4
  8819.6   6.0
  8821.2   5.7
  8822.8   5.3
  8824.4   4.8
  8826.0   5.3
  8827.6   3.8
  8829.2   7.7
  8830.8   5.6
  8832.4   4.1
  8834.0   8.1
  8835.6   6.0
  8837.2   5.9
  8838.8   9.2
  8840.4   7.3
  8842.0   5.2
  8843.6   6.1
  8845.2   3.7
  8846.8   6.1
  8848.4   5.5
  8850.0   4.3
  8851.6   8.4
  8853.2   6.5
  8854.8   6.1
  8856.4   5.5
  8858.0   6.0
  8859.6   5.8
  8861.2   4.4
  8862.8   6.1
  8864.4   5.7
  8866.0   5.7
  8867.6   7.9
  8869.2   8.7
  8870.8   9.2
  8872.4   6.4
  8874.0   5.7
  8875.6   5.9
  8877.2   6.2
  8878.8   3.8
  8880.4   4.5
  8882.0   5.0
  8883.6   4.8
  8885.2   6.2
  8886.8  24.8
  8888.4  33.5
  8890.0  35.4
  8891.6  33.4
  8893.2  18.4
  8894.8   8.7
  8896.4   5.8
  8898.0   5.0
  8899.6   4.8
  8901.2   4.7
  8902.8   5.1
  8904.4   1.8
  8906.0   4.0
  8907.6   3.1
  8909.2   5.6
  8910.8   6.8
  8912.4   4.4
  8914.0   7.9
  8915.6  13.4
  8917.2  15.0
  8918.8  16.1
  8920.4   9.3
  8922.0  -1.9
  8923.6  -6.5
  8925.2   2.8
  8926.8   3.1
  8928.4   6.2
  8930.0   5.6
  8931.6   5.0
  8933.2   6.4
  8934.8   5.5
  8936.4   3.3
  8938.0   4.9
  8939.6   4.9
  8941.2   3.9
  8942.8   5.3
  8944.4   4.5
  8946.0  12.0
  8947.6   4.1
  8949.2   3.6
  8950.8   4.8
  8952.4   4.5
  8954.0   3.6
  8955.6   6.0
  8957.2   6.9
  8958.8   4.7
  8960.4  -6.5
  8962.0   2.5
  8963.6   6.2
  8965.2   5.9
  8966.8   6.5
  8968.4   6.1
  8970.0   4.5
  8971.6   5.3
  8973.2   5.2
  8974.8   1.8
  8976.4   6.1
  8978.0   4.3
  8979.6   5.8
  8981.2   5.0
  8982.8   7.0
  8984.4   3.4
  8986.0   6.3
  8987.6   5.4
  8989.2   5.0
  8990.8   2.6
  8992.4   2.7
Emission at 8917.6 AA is [N II]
